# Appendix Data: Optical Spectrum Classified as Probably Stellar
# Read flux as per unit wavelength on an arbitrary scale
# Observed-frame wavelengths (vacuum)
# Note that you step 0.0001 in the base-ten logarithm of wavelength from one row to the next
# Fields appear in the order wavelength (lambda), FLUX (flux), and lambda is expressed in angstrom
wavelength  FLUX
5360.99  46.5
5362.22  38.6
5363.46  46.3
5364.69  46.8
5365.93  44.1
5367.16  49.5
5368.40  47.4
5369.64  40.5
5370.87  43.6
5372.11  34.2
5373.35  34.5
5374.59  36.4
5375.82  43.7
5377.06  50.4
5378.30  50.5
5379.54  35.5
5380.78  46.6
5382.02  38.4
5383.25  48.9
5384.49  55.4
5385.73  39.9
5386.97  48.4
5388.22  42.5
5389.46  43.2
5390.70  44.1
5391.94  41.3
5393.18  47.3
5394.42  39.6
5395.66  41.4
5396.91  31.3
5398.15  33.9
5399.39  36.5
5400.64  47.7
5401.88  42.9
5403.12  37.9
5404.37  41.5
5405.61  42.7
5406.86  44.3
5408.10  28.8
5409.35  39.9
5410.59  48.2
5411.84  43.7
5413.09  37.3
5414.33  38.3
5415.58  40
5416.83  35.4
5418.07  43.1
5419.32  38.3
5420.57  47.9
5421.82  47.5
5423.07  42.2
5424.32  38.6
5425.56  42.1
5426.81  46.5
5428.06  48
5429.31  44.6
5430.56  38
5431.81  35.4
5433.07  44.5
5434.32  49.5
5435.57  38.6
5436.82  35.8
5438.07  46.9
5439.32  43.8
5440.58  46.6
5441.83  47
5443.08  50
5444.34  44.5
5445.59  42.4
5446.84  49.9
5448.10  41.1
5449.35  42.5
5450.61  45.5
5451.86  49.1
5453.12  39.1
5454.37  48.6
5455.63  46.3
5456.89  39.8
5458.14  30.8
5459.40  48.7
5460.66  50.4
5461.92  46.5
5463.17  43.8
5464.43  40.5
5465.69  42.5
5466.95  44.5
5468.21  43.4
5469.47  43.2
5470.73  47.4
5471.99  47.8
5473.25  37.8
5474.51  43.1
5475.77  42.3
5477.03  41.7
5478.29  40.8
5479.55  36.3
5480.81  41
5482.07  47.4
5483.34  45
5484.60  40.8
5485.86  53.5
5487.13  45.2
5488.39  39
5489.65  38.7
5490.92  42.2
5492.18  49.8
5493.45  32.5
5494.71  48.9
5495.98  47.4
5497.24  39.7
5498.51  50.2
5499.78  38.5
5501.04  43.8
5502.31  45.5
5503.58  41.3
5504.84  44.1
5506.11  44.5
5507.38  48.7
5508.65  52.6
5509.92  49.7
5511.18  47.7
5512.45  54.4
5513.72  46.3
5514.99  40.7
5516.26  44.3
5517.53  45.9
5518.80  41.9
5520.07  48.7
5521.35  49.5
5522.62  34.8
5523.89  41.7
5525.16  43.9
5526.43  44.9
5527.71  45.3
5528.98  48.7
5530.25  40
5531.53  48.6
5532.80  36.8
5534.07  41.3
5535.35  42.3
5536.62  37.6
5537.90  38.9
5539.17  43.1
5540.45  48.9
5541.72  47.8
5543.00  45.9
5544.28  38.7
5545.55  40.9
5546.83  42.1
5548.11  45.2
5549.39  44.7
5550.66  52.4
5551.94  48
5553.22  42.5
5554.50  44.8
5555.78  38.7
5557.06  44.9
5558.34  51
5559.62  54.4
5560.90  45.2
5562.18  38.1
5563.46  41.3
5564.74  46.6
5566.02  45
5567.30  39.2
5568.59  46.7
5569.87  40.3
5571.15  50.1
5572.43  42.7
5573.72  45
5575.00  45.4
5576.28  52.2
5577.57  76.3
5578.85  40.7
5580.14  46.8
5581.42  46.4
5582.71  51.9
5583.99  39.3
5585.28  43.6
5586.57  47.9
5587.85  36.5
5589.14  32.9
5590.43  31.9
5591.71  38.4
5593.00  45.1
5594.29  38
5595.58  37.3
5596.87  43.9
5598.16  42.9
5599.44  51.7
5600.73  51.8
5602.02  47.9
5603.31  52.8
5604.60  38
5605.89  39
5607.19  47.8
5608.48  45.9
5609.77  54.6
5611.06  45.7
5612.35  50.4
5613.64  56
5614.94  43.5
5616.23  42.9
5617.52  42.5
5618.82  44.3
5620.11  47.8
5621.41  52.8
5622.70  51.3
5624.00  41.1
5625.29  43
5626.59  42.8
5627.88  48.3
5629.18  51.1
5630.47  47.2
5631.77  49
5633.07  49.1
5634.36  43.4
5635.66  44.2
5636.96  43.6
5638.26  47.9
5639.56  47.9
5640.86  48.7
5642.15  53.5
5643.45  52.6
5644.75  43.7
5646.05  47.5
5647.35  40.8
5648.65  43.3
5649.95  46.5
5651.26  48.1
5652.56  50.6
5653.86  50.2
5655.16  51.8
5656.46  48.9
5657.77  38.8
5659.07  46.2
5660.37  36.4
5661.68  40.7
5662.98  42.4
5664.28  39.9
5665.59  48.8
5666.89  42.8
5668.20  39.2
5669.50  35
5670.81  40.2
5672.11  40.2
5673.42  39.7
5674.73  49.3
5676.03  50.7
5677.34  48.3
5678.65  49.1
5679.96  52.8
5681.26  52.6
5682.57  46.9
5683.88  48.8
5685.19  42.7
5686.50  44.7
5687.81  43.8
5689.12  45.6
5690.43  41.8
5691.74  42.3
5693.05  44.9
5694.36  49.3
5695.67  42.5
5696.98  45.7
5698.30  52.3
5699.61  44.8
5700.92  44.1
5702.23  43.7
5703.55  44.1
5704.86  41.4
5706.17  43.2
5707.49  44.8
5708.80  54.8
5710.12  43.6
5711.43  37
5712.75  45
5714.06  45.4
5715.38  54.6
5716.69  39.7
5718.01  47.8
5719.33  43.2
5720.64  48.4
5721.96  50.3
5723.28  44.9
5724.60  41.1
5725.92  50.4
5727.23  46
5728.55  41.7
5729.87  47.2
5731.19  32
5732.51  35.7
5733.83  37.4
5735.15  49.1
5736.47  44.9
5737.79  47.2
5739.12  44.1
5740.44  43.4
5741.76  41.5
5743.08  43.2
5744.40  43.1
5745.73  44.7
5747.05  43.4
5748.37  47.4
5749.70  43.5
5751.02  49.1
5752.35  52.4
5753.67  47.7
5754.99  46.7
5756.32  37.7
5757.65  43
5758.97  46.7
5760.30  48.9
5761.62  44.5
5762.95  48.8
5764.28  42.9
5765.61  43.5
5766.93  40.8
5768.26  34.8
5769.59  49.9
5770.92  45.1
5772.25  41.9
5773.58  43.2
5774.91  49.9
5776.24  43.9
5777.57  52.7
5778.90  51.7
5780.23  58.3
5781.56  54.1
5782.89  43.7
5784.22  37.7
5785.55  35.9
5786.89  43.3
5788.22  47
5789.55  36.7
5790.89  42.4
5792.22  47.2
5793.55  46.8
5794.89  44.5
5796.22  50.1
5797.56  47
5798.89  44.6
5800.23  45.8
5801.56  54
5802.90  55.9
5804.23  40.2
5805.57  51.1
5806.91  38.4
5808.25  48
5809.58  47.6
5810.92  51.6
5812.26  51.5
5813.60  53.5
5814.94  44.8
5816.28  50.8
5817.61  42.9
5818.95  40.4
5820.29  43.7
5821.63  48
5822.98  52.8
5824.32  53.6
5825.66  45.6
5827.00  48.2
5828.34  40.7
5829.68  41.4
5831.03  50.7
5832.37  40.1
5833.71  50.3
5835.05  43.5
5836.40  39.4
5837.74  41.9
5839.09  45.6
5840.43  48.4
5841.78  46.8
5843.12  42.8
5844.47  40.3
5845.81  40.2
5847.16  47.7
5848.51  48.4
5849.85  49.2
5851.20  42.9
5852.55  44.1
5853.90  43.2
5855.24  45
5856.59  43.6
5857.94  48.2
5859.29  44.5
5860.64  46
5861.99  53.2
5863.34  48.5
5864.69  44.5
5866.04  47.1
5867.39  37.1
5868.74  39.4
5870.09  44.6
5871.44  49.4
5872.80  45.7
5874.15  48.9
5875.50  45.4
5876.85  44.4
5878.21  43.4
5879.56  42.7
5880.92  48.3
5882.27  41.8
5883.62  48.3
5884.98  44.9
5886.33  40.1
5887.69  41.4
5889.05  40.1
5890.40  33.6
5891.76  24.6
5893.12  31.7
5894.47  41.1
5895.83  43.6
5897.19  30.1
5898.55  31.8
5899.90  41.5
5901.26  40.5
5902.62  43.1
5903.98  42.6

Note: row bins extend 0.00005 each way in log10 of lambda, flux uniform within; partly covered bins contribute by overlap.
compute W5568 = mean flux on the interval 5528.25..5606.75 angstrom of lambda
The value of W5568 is 44.4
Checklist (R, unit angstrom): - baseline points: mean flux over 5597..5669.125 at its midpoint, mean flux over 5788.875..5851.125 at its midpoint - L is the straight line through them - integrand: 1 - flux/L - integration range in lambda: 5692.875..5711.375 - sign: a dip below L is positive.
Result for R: 0.3 angstrom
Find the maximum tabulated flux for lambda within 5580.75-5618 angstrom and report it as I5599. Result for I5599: 56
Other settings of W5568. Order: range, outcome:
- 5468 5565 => 44.2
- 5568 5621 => 45.5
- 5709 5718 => 45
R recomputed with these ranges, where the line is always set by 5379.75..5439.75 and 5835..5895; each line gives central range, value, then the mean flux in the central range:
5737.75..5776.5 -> -1.4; 44.7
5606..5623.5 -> -2.1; 47.8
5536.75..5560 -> -1.3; 44.9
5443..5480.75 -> -1.2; 43.5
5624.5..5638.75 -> -1.2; 46.3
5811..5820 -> -0.8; 47.5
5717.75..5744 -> -0.5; 43.9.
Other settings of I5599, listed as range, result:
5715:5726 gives 54.6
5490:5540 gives 54.4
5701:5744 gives 54.8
